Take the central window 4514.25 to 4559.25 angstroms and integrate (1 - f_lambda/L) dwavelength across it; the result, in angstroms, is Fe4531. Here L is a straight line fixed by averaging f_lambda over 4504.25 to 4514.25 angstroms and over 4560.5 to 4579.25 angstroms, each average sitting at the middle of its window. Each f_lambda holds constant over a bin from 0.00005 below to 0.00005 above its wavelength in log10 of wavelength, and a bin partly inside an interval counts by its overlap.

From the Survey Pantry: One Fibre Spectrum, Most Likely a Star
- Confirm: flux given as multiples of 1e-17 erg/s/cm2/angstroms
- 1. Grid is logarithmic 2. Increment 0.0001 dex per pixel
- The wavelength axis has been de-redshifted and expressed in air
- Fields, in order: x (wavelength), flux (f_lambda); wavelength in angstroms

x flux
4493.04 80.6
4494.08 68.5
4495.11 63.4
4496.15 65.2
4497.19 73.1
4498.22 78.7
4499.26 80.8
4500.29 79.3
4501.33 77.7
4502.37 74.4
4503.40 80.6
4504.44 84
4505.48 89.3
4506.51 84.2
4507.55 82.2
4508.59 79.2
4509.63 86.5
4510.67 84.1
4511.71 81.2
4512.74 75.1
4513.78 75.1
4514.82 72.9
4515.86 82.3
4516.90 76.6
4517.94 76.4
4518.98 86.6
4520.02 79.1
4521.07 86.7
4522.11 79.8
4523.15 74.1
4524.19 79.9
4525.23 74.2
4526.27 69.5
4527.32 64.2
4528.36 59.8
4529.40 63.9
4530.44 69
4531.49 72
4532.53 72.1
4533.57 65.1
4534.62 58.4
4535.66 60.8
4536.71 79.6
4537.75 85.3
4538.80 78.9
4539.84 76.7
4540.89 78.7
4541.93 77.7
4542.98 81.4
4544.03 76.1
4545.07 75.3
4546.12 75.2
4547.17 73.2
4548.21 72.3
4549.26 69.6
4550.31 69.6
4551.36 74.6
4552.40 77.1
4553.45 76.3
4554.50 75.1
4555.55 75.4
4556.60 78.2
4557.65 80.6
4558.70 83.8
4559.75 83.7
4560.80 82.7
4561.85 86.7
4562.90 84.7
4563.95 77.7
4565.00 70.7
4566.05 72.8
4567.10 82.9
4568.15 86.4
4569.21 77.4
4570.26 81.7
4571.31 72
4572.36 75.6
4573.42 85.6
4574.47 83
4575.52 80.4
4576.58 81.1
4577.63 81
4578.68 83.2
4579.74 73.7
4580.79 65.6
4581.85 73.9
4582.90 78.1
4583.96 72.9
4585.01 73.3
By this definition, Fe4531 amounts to 3.6 angstroms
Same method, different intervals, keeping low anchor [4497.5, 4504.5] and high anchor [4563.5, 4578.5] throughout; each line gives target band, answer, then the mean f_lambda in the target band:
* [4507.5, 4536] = 1.6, 74.5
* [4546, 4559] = 0.6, 75.3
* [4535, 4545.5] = 0.3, 76.8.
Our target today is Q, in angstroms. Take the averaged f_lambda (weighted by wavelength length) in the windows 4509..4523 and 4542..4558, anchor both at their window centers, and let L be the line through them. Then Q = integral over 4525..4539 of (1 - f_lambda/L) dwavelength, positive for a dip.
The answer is 1.55 angstroms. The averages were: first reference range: 80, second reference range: 75.3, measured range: 69.2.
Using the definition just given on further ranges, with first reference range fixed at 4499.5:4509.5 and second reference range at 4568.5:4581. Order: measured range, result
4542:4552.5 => 0.70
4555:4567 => -0.08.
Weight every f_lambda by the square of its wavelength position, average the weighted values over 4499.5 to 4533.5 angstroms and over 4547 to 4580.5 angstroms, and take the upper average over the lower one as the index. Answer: 1.0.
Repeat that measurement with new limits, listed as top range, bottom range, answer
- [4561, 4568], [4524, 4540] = 1.15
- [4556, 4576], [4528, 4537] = 1.23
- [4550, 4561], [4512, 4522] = 1.00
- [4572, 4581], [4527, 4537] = 1.22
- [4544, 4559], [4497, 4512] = 0.95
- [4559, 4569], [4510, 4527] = 1.05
